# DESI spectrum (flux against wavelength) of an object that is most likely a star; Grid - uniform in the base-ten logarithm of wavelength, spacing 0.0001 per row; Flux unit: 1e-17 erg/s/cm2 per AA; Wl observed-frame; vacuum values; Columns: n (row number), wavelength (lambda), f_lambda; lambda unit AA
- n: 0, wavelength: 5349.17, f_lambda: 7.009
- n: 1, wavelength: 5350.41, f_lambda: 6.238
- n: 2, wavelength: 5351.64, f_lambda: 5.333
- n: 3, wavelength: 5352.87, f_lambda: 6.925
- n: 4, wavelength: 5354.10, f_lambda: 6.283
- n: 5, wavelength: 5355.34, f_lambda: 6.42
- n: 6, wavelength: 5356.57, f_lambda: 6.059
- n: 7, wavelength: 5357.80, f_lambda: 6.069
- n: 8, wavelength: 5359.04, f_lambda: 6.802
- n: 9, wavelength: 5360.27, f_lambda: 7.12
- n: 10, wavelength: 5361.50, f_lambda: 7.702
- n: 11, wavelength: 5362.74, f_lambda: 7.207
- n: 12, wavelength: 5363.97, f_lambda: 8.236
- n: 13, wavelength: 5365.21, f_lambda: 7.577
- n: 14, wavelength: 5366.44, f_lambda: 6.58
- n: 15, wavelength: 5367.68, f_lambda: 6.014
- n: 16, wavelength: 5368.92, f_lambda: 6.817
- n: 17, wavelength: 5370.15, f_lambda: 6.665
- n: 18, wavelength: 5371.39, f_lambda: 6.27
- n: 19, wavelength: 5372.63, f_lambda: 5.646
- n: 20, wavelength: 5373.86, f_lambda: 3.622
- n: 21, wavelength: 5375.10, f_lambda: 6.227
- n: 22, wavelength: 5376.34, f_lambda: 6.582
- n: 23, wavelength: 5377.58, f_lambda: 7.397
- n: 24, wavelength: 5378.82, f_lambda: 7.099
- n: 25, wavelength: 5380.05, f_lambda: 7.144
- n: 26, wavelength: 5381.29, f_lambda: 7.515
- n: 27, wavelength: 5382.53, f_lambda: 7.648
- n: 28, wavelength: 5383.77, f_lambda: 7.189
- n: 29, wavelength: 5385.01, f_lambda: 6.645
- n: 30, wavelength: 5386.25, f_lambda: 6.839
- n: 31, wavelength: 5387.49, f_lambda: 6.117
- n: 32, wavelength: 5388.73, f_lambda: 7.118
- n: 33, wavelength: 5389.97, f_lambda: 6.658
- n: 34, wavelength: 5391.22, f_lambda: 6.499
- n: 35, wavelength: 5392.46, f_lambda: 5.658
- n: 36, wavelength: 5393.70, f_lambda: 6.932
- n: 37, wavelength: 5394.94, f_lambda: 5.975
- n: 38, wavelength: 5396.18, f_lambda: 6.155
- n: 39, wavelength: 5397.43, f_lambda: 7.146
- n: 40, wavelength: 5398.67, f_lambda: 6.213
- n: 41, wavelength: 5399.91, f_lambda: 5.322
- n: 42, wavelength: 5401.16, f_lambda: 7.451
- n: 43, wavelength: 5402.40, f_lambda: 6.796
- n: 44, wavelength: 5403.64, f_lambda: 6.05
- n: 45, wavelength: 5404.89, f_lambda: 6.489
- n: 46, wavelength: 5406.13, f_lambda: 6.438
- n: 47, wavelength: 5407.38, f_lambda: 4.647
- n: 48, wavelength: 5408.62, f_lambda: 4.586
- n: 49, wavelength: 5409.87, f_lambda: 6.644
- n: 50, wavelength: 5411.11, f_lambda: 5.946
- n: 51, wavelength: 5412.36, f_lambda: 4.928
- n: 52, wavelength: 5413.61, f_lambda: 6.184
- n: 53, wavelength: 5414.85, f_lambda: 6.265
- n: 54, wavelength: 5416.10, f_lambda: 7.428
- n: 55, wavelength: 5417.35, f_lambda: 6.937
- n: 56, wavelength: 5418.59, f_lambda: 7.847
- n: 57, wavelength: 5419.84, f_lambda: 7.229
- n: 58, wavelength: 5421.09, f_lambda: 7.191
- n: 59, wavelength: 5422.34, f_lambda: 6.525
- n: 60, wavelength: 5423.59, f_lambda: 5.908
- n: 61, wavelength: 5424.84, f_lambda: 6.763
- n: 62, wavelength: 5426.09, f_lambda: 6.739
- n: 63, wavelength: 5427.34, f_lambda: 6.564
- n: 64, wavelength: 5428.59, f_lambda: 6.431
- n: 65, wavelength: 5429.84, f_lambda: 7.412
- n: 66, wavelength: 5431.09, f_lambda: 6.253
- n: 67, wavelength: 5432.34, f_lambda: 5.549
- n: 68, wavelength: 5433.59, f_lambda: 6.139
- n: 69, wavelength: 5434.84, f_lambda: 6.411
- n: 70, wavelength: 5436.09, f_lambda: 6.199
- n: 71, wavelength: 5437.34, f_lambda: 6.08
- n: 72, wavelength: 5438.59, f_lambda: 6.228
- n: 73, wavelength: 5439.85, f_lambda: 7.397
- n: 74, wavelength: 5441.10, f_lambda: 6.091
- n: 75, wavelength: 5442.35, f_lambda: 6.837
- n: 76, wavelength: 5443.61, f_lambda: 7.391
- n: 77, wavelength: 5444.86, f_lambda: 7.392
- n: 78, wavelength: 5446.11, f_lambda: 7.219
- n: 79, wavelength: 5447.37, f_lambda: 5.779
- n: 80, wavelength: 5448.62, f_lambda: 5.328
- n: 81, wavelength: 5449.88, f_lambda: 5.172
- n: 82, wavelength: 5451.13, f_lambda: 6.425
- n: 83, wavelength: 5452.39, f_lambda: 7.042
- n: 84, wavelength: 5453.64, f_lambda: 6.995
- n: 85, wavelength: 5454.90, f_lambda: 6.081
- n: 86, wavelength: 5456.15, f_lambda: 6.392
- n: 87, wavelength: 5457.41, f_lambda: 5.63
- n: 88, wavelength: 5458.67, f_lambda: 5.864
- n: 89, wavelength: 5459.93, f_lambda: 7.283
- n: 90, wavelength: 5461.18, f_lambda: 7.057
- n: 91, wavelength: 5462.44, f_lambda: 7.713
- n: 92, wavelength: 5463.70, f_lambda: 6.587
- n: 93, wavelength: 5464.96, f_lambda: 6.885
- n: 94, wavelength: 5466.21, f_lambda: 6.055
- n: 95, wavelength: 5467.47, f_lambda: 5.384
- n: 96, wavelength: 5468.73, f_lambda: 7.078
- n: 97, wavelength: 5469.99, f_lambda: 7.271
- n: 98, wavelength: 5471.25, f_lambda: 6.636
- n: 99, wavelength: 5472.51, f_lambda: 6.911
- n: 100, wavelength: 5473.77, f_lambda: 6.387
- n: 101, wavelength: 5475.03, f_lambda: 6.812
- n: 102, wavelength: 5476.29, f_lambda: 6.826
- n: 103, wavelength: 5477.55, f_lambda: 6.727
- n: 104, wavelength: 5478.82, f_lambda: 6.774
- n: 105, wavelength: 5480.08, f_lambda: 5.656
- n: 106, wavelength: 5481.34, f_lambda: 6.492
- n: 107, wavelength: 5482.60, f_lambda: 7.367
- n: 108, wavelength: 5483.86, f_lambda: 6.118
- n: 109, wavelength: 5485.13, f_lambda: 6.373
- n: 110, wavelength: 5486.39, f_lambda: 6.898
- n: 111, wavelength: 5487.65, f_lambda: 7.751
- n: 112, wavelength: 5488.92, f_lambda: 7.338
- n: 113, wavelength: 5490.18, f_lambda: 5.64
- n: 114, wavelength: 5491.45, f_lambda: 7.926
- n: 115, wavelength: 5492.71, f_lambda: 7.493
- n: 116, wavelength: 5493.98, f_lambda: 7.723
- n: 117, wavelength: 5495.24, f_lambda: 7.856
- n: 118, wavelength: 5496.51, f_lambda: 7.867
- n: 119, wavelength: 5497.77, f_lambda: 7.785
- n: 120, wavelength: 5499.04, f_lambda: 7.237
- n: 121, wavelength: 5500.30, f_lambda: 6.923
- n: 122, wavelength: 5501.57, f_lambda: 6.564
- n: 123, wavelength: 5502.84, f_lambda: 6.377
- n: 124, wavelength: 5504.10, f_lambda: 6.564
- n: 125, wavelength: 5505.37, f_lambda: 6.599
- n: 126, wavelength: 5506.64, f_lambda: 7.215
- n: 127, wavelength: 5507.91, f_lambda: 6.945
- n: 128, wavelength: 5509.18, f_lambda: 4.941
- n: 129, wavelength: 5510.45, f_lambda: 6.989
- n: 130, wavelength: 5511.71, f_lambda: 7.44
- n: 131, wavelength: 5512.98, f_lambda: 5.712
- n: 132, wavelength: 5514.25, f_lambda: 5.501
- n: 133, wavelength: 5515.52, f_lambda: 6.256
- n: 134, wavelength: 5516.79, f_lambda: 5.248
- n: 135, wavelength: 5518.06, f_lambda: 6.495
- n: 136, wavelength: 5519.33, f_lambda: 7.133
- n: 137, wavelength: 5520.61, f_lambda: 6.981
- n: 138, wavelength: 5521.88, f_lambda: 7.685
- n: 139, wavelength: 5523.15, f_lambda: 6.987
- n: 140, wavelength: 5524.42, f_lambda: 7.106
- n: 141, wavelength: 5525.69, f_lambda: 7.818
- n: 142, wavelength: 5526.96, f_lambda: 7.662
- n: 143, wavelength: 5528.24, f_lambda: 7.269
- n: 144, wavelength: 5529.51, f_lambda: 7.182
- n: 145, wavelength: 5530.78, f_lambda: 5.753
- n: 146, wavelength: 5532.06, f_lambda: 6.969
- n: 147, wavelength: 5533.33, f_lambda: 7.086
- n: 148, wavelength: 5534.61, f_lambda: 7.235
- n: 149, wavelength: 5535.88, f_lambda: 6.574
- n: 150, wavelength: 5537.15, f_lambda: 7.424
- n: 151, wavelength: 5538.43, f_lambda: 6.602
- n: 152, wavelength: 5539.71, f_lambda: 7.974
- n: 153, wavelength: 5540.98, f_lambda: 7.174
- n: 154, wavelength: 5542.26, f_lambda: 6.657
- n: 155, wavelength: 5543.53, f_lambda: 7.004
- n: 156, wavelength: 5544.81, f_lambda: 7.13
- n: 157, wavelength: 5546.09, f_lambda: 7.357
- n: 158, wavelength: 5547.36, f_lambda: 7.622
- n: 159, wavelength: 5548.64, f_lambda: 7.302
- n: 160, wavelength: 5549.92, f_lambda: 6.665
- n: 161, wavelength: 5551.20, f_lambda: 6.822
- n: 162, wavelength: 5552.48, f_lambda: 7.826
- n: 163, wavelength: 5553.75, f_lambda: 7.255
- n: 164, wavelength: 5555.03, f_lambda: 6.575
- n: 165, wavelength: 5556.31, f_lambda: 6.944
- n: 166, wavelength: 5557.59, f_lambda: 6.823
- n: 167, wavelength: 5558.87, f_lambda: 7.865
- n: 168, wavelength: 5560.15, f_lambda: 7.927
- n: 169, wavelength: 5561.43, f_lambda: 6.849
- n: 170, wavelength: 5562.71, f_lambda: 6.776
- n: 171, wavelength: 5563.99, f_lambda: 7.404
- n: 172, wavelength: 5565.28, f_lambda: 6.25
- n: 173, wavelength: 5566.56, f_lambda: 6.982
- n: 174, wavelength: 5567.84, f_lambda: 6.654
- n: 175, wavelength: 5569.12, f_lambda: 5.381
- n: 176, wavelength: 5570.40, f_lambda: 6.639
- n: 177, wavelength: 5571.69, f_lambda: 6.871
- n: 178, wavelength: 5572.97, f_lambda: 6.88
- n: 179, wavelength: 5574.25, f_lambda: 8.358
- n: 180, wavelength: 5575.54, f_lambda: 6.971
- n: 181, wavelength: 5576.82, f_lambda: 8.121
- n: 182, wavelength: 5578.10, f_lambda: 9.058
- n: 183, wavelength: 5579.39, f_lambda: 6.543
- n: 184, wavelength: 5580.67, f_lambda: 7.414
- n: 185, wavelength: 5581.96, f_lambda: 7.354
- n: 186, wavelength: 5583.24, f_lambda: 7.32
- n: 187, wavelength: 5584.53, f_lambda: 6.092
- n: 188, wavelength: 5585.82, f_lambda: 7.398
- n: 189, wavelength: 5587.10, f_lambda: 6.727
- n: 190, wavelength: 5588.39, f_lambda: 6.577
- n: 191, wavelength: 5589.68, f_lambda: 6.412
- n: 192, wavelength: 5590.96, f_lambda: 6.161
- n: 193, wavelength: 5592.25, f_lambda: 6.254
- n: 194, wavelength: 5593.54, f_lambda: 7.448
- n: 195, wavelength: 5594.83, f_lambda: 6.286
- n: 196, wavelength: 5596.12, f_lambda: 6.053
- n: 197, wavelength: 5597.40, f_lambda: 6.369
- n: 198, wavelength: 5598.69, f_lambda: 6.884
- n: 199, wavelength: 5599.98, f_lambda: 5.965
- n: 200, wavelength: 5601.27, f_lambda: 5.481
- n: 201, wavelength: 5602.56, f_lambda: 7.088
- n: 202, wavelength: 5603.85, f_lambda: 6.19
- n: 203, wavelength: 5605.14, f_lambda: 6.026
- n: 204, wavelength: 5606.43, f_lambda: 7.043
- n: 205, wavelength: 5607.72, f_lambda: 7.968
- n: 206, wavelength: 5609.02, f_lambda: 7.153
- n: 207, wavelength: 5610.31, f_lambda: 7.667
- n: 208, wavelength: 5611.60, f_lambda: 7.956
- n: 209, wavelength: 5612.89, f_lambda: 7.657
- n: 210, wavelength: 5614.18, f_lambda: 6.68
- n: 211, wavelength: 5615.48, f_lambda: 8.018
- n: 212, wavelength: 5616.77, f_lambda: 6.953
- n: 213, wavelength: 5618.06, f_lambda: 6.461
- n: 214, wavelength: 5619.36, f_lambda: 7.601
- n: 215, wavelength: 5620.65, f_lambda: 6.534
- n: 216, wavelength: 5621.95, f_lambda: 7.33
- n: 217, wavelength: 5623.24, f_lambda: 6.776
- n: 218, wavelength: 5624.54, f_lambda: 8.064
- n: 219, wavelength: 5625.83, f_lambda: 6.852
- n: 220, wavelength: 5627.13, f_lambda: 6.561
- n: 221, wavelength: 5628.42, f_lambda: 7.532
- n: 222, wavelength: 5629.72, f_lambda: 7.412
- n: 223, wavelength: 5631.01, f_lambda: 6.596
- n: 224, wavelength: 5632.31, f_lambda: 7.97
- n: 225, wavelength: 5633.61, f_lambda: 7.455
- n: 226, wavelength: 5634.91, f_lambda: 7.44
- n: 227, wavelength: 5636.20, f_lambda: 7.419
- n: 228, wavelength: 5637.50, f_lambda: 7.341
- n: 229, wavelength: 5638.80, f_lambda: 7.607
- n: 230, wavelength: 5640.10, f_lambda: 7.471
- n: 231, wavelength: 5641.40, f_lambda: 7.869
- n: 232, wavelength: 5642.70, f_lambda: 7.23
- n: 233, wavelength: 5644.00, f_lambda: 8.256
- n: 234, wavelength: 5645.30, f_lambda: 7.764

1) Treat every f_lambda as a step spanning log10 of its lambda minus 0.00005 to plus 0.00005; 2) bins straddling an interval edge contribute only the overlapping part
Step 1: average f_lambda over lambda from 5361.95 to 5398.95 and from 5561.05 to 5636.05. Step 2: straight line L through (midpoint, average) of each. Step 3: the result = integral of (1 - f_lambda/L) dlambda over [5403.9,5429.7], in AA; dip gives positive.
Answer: 1.2 AA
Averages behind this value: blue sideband 6.65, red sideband 6.99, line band 6.4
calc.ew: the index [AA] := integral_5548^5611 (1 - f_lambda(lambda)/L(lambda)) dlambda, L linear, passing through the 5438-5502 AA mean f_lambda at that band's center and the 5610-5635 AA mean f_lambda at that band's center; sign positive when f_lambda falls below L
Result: 1.8 AA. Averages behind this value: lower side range 6.76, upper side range 7.27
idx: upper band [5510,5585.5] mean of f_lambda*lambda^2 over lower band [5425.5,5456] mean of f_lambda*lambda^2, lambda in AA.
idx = 1.1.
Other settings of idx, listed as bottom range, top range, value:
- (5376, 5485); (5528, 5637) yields 1.14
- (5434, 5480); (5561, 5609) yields 1.09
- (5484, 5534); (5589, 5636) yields 1.05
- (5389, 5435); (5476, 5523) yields 1.10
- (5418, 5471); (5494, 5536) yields 1.07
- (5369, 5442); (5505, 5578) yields 1.13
